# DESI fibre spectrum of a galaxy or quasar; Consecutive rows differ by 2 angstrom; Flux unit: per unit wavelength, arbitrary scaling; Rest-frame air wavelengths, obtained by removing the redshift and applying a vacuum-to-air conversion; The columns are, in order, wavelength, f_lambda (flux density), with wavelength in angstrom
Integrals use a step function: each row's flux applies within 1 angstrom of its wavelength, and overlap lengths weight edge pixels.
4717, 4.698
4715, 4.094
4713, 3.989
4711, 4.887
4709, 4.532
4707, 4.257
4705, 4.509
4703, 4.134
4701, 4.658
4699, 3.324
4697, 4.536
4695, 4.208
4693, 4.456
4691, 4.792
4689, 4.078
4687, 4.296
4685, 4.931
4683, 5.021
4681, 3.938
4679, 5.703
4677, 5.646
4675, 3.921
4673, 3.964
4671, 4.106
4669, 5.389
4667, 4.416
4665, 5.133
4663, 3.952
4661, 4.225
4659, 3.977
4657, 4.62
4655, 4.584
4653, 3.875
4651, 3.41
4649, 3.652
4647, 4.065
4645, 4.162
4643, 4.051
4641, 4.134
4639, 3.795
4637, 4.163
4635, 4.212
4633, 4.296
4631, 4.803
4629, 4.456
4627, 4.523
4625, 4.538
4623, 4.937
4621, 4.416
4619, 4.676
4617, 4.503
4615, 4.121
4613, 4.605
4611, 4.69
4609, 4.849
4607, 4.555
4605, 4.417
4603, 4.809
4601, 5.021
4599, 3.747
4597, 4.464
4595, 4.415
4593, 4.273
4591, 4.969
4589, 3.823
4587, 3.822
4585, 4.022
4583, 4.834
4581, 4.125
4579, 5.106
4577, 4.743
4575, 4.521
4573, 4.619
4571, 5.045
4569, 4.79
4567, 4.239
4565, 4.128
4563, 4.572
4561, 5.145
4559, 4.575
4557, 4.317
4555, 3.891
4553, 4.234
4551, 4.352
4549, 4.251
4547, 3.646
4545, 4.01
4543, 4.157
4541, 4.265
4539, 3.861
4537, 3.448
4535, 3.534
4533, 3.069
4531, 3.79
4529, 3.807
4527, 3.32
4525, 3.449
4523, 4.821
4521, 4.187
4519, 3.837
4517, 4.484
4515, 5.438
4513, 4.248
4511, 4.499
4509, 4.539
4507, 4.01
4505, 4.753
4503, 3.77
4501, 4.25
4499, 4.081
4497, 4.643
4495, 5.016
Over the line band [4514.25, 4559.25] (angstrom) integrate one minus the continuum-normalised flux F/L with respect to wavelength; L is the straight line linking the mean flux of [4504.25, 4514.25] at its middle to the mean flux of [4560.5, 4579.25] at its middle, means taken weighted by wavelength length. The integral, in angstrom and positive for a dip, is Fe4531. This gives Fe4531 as 5.1 angstrom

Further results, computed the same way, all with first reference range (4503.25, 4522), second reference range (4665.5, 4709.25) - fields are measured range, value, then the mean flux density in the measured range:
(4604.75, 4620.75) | -0.3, 4.55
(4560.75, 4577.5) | -0.7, 4.62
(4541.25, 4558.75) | 1.2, 4.13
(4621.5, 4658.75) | 2.0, 4.23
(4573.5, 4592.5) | 0.0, 4.44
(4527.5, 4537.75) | 2.1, 3.52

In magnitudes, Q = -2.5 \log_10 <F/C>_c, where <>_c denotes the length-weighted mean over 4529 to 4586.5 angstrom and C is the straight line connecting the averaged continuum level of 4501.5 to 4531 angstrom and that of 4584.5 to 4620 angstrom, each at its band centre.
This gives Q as 0.02 mag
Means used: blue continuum 4.21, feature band 4.25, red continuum 4.44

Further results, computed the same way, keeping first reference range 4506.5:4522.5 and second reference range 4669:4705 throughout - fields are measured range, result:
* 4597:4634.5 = -0.021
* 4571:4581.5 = -0.057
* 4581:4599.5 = 0.046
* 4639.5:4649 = 0.110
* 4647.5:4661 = 0.111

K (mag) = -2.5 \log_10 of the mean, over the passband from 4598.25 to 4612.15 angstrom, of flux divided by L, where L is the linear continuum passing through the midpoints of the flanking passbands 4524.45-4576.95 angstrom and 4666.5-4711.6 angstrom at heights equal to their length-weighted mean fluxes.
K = -0.08 mag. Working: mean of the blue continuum 4.13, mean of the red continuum 4.51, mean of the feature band 4.6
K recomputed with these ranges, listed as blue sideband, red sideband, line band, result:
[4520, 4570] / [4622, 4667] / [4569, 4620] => -0.09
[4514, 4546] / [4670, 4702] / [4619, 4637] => -0.06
